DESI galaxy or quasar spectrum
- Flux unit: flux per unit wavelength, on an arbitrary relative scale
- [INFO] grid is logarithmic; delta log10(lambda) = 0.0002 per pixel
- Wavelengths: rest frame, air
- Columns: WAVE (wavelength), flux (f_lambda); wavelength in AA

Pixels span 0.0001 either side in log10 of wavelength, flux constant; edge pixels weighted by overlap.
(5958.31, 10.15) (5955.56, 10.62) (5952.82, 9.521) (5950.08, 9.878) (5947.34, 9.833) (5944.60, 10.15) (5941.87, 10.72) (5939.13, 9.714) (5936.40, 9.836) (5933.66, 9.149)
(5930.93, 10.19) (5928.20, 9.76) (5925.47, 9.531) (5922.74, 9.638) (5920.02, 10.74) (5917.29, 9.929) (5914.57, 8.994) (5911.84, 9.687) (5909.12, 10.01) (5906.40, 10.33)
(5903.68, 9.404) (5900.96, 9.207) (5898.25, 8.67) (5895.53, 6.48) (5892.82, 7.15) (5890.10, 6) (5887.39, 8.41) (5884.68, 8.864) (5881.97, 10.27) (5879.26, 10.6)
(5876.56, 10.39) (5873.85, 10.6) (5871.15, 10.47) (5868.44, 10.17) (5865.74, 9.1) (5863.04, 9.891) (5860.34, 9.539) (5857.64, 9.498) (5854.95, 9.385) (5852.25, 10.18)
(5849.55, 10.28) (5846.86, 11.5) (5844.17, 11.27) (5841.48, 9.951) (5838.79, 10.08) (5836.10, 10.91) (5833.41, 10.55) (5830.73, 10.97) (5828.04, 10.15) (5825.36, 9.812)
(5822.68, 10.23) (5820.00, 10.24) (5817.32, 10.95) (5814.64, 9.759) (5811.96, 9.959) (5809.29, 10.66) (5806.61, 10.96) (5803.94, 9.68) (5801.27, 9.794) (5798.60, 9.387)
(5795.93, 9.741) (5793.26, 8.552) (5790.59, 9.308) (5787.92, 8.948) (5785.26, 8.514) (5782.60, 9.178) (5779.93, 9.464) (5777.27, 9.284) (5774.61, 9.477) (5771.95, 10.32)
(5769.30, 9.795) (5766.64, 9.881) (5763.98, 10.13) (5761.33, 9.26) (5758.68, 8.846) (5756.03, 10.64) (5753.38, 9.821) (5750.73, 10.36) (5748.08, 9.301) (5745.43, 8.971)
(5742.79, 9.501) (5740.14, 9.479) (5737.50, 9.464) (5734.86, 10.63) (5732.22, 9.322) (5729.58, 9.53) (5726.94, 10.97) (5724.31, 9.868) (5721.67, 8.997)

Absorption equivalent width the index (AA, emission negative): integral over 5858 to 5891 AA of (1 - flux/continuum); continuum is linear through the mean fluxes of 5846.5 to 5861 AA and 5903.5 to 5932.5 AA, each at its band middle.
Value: 1.2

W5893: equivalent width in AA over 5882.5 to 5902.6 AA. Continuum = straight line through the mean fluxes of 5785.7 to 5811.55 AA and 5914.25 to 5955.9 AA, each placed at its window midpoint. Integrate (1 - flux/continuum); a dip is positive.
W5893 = 3.8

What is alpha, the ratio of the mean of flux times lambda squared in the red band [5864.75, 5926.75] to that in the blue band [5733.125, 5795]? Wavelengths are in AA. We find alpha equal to 1.03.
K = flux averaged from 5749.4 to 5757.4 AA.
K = 10.3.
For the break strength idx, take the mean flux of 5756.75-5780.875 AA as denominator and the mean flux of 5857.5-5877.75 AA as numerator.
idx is 1.04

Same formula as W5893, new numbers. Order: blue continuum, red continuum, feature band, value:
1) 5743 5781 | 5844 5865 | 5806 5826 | -0.8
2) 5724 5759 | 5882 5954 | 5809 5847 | -3.5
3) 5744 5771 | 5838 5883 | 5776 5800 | 1.7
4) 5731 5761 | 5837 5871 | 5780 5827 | 0.7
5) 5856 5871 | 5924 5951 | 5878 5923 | 3.3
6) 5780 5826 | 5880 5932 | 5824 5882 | -5.0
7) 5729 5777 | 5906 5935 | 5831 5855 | -1.9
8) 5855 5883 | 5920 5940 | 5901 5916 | 0.3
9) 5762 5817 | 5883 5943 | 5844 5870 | -1.7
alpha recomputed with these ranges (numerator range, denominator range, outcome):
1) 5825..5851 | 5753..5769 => 1.11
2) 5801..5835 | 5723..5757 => 1.08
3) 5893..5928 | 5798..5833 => 0.94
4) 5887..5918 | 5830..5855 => 0.84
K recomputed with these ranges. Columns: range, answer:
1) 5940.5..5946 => 10.4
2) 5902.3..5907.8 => 9.86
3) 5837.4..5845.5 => 10.4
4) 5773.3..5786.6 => 9.18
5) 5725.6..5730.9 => 10.3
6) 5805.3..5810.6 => 10.8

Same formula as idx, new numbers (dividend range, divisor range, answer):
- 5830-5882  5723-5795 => 1.07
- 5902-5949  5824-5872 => 0.97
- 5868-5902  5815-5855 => 0.86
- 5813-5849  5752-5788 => 1.10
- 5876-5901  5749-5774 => 0.86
